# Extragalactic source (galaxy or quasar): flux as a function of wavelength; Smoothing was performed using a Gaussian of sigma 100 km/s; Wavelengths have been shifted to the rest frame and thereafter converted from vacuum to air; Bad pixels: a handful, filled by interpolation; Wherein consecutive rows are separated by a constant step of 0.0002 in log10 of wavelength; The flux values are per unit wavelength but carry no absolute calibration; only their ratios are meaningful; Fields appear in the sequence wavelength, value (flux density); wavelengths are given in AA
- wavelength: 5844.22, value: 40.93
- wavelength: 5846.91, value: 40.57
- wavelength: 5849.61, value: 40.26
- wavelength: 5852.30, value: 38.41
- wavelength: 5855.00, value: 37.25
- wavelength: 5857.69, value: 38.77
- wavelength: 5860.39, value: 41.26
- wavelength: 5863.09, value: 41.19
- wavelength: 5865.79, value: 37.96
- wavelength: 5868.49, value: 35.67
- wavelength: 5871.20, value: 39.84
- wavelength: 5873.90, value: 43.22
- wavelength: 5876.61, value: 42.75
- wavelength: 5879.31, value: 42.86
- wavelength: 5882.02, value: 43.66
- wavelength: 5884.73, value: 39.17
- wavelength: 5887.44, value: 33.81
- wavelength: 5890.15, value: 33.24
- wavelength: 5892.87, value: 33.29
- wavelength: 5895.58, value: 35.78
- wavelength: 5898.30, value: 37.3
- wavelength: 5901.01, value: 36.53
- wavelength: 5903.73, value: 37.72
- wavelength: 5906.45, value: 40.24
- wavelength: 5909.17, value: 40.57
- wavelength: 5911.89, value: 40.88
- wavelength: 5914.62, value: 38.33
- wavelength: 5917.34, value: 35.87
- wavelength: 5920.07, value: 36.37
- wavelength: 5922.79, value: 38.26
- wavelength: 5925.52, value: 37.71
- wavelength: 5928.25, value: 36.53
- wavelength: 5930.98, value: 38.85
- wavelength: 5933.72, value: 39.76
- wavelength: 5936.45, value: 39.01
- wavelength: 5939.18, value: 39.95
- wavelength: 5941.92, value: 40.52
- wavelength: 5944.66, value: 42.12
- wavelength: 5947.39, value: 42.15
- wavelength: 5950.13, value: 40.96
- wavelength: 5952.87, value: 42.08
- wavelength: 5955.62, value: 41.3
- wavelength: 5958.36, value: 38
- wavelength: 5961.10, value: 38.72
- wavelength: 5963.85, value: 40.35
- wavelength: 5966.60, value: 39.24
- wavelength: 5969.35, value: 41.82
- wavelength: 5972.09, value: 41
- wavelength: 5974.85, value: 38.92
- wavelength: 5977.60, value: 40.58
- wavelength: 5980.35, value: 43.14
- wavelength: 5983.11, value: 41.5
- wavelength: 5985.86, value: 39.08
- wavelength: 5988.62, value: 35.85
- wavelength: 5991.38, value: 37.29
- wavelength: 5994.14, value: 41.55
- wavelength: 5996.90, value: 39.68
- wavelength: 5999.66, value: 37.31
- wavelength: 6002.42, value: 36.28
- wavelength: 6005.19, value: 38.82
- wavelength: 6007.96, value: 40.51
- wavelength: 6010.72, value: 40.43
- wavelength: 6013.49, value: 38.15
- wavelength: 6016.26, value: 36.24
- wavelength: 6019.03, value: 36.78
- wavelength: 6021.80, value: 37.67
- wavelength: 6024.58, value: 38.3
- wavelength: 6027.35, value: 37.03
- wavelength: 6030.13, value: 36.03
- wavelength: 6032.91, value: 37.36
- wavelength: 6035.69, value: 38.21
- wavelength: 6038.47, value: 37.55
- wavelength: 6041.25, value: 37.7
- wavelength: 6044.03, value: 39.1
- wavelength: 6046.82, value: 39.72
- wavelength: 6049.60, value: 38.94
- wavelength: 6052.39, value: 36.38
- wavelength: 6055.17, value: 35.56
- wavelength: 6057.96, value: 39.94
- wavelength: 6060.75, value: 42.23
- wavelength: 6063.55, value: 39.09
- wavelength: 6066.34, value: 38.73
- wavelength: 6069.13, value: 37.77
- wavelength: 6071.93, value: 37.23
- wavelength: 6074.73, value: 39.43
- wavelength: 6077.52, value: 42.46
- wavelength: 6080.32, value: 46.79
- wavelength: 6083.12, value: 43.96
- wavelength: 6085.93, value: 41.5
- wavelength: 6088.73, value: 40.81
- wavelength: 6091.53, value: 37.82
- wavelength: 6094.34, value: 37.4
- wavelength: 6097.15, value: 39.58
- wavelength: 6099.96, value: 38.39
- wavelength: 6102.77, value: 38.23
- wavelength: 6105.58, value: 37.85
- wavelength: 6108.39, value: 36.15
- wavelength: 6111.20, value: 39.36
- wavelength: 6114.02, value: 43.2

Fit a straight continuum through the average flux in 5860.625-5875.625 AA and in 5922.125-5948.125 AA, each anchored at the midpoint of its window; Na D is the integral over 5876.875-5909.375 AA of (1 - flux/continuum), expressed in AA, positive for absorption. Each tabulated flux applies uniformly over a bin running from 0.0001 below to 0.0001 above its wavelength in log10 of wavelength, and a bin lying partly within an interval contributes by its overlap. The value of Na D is 1.4 AA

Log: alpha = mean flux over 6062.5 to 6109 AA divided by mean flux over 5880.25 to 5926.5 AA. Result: 1.05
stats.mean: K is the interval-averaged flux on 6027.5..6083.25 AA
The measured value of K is 39.1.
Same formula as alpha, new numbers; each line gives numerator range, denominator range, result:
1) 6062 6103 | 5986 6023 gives 1.05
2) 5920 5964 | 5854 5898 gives 1.02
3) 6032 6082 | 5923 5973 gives 0.98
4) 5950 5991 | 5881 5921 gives 1.07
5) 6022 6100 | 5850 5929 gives 1.02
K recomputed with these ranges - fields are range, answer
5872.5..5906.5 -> 38.4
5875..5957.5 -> 38.9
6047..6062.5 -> 38.7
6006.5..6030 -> 38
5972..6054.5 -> 38.5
